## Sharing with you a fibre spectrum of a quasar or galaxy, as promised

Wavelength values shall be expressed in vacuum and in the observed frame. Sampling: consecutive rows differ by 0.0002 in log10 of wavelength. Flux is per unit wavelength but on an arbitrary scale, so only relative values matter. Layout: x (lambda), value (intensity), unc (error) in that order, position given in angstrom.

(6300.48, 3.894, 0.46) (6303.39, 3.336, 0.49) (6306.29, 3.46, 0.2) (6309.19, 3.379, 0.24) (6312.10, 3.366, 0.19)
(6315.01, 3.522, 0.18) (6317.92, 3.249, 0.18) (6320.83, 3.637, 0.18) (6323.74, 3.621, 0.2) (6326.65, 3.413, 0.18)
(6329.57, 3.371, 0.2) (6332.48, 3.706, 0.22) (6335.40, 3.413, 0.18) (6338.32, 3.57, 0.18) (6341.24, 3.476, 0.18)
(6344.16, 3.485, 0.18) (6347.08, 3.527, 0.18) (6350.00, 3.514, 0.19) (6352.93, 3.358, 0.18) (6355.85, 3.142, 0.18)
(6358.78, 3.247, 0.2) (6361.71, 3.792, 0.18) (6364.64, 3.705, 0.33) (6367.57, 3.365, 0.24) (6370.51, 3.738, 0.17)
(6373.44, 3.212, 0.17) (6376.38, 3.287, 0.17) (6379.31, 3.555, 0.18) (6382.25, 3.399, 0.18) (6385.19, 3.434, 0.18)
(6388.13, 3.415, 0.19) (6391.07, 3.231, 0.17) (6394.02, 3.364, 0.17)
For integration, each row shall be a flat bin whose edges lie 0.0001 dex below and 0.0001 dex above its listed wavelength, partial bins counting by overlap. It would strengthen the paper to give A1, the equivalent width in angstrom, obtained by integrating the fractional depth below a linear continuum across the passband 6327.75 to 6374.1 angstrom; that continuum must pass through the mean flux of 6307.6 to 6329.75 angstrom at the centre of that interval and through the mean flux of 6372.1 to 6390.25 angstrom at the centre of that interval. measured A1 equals -0.9 angstrom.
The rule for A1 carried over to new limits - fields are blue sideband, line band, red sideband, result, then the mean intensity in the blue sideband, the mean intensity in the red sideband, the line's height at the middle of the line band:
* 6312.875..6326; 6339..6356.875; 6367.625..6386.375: 0.2 angstrom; 3.49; 3.43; 3.46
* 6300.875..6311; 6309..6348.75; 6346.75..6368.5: -0.4 angstrom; 3.44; 3.46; 3.45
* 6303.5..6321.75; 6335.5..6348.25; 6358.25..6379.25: -0.2 angstrom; 3.42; 3.49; 3.46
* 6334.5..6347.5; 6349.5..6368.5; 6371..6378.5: -0.2 angstrom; 3.5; 3.34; 3.41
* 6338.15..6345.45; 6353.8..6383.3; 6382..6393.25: -0.2 angstrom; 3.5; 3.37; 3.42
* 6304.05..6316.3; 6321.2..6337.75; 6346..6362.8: -0.5 angstrom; 3.42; 3.42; 3.42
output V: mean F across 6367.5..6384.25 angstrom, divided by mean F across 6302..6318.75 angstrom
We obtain 1.01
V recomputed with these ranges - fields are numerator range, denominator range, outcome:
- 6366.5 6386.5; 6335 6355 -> 0.99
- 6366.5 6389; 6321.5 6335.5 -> 0.97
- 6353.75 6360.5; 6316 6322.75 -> 0.93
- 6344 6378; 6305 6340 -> 0.99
